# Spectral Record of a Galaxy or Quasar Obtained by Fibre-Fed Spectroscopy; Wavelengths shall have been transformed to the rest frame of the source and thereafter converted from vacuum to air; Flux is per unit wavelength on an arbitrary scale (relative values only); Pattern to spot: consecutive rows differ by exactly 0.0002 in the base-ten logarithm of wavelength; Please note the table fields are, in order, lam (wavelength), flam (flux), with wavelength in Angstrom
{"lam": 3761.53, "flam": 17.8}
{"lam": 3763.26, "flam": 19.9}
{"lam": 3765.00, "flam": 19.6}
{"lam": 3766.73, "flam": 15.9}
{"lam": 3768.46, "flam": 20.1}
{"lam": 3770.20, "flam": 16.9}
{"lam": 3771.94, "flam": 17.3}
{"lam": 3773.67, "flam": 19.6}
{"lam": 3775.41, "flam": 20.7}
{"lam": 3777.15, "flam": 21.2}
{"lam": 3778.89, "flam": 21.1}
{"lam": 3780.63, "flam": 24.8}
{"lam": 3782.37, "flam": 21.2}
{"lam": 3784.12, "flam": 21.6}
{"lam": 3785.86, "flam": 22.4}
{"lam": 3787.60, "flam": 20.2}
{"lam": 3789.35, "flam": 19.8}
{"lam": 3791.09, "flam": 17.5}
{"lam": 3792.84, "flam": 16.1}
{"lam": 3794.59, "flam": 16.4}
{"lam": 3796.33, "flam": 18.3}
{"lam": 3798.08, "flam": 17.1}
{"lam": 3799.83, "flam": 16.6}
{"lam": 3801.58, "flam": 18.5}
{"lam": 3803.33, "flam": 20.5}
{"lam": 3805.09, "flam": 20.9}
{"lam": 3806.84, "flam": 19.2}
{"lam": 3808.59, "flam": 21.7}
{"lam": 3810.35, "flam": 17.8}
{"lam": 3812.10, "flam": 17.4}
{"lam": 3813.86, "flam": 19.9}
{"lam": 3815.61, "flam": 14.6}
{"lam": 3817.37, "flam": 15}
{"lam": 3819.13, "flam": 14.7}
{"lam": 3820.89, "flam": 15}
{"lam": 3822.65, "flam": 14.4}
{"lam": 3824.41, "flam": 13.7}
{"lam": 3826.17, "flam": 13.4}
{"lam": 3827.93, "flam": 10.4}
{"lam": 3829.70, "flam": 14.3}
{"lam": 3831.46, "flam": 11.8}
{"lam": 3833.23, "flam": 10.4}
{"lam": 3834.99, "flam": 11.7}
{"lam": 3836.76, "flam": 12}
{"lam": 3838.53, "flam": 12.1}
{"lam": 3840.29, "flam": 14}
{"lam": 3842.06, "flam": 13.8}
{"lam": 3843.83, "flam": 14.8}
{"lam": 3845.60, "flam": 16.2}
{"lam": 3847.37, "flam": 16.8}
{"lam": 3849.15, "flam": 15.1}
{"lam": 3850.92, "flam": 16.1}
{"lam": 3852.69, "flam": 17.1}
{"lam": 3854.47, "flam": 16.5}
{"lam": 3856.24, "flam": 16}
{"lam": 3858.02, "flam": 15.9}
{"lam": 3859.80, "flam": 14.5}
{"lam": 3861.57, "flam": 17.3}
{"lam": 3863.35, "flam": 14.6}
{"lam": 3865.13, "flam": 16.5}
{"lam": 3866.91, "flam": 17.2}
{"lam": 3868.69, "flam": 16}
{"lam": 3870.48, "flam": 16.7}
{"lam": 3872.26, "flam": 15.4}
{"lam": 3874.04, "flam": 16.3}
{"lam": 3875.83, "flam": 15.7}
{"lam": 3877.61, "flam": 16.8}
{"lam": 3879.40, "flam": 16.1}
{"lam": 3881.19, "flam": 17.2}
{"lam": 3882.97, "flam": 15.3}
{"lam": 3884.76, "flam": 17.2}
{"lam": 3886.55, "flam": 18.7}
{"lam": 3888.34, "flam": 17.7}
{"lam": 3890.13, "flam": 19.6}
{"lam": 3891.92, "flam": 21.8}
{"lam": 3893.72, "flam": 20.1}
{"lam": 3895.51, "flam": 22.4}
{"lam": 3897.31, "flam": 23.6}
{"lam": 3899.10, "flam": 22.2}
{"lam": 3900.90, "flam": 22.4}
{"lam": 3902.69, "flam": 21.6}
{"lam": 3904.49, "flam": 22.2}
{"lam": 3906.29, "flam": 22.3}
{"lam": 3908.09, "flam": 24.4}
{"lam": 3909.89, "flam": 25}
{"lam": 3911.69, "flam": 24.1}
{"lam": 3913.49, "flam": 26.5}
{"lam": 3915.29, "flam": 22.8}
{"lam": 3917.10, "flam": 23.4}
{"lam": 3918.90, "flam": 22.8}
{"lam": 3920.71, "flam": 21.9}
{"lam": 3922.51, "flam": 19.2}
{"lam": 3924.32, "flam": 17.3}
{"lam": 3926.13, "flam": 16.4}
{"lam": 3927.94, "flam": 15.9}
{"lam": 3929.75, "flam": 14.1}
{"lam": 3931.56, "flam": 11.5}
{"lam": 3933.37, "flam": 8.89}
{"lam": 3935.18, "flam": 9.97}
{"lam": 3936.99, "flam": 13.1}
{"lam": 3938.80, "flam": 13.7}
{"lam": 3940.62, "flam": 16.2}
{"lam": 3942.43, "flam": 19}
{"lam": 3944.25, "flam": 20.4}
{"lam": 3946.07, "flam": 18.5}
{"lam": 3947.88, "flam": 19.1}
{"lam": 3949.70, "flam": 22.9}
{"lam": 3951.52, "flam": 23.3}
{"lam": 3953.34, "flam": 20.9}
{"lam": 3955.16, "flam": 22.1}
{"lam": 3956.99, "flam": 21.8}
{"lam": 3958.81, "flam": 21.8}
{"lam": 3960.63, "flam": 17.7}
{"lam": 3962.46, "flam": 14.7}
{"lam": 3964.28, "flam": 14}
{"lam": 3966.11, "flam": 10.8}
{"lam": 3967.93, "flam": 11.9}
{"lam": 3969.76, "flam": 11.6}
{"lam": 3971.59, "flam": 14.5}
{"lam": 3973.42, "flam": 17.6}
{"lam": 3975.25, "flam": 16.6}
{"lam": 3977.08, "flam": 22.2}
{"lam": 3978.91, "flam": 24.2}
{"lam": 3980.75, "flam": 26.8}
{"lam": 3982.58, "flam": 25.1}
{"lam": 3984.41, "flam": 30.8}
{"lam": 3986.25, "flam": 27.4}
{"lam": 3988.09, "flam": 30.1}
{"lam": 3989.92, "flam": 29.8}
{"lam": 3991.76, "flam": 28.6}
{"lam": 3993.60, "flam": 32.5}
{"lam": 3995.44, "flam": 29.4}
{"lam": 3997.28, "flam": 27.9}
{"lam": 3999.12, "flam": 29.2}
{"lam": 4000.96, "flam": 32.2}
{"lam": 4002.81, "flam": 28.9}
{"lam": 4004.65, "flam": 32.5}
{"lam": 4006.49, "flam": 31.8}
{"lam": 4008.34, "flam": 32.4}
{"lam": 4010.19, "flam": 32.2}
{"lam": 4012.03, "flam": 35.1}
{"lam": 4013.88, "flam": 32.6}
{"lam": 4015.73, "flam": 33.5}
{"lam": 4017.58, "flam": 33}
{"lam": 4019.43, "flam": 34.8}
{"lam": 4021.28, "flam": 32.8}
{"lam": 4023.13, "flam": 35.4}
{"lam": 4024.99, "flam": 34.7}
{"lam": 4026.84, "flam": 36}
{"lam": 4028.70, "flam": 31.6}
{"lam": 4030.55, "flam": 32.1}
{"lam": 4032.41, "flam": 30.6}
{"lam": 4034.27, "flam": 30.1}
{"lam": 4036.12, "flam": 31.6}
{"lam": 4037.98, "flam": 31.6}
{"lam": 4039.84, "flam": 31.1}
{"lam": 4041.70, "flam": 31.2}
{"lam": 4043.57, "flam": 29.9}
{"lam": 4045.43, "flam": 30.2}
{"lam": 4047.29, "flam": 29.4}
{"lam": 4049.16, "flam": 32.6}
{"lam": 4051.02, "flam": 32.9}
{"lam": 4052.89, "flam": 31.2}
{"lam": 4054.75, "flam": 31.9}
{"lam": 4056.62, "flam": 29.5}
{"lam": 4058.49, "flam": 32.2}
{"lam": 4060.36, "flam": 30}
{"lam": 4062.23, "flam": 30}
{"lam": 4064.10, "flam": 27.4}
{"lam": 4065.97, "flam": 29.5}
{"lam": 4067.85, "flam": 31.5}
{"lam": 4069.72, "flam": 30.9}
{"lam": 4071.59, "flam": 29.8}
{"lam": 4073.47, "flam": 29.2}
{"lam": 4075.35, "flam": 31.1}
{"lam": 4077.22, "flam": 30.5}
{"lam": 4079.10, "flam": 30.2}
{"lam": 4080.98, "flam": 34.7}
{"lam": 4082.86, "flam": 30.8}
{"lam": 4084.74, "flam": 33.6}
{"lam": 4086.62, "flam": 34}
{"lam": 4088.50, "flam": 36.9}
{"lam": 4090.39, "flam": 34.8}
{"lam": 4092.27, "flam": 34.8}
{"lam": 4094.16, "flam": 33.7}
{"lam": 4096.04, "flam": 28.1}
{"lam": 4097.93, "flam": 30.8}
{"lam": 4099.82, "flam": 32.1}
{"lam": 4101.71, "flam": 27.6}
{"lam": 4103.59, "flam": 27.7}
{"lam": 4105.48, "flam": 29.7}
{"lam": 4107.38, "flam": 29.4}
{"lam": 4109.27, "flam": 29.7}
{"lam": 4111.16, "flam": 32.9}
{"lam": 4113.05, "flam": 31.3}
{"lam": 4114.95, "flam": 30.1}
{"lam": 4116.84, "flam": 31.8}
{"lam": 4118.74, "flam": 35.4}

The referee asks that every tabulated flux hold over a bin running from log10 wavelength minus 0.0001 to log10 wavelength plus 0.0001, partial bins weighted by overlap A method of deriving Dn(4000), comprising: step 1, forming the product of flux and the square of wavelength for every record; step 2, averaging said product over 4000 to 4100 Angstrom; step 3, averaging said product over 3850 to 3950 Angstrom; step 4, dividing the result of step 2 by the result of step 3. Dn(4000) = 1.88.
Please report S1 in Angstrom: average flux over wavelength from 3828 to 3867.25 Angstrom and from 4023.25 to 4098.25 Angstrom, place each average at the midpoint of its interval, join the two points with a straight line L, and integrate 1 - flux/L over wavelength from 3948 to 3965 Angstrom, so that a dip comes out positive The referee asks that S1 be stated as 2.4 Angstrom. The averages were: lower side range 14.6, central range 19.9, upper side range 31.6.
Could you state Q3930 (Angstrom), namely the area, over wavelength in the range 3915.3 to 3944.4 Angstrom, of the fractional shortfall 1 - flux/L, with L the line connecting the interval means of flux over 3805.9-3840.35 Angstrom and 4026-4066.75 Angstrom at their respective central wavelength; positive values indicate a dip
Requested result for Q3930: 7.6 Angstrom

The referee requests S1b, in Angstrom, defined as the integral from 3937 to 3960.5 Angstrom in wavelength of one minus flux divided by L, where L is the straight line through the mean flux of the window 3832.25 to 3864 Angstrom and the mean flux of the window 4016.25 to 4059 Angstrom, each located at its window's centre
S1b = 4.2 Angstrom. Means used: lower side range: 14.7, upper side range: 32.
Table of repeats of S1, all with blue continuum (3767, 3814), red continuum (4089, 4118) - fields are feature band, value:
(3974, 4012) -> -2.3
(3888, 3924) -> 2.1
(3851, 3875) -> 6.5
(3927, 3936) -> 4.6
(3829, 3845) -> 6.3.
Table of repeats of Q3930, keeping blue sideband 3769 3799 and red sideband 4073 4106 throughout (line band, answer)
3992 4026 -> -4.4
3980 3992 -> -0.3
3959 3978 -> 8.1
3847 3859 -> 3.3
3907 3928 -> 2.5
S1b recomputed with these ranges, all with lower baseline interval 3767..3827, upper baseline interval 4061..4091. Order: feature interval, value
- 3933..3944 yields 4.8 Angstrom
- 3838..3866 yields 7.3 Angstrom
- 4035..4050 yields -0.5 Angstrom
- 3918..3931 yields 3.4 Angstrom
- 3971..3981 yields 2.5 Angstrom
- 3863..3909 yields 7.6 Angstrom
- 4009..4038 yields -4.0 Angstrom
